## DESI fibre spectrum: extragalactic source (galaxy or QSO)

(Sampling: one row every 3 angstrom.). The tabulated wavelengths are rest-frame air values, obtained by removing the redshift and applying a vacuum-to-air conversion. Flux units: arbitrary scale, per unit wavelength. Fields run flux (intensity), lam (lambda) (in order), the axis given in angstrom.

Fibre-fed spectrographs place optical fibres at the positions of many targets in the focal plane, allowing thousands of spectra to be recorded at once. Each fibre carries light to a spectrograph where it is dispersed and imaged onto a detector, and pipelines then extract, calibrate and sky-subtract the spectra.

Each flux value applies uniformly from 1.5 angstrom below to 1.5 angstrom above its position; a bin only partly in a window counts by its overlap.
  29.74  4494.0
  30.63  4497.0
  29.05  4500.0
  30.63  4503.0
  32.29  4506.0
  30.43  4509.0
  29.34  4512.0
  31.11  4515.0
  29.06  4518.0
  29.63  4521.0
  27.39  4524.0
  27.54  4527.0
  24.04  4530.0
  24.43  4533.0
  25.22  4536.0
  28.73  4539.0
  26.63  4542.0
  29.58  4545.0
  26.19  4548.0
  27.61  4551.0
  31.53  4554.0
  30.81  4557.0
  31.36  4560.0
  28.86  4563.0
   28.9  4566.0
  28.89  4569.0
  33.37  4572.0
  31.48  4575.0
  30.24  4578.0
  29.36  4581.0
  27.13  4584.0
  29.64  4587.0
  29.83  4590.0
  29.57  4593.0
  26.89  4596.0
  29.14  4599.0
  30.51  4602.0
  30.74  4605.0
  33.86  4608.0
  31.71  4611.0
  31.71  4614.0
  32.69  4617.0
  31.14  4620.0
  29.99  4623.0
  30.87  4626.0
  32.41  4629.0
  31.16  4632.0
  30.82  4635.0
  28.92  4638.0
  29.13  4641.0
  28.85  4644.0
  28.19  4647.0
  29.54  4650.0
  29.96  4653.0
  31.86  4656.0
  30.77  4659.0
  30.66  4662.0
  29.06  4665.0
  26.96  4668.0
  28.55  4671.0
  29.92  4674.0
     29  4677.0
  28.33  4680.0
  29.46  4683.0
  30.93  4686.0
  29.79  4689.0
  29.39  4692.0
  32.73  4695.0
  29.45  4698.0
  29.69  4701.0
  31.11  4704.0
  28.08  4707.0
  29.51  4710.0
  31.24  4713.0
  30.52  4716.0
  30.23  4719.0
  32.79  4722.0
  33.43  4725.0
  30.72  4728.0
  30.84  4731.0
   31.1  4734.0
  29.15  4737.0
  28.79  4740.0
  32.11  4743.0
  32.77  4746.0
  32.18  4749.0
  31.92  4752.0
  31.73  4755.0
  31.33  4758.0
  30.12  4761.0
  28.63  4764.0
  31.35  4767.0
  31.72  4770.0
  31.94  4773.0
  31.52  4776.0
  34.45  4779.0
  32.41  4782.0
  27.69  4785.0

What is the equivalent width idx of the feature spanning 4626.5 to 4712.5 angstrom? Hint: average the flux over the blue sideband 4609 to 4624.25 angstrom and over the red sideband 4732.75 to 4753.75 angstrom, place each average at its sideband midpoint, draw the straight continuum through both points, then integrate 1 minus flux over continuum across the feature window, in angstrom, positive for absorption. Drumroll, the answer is 4.3 angstrom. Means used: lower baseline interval 31.6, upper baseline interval 31.2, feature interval 29.8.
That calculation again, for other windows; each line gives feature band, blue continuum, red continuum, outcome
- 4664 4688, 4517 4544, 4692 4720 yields 0.52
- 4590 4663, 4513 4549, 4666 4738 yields -3.74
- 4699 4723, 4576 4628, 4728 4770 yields 0.36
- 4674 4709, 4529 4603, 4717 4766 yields 0.74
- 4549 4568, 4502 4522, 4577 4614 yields 0.26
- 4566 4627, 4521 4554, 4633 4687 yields -4.64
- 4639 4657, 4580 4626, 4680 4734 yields 0.53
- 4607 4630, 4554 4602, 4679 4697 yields -1.41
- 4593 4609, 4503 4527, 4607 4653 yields 0.21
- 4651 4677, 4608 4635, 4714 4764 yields 1.44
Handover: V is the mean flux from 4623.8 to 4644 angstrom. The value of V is 30.4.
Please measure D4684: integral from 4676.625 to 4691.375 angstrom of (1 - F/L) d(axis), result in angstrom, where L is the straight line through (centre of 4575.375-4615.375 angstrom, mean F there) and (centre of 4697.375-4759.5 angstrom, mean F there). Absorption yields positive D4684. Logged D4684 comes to 0.5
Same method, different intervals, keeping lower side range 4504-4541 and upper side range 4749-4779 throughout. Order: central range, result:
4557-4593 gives -1.2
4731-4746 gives 0.2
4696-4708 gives 0.3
